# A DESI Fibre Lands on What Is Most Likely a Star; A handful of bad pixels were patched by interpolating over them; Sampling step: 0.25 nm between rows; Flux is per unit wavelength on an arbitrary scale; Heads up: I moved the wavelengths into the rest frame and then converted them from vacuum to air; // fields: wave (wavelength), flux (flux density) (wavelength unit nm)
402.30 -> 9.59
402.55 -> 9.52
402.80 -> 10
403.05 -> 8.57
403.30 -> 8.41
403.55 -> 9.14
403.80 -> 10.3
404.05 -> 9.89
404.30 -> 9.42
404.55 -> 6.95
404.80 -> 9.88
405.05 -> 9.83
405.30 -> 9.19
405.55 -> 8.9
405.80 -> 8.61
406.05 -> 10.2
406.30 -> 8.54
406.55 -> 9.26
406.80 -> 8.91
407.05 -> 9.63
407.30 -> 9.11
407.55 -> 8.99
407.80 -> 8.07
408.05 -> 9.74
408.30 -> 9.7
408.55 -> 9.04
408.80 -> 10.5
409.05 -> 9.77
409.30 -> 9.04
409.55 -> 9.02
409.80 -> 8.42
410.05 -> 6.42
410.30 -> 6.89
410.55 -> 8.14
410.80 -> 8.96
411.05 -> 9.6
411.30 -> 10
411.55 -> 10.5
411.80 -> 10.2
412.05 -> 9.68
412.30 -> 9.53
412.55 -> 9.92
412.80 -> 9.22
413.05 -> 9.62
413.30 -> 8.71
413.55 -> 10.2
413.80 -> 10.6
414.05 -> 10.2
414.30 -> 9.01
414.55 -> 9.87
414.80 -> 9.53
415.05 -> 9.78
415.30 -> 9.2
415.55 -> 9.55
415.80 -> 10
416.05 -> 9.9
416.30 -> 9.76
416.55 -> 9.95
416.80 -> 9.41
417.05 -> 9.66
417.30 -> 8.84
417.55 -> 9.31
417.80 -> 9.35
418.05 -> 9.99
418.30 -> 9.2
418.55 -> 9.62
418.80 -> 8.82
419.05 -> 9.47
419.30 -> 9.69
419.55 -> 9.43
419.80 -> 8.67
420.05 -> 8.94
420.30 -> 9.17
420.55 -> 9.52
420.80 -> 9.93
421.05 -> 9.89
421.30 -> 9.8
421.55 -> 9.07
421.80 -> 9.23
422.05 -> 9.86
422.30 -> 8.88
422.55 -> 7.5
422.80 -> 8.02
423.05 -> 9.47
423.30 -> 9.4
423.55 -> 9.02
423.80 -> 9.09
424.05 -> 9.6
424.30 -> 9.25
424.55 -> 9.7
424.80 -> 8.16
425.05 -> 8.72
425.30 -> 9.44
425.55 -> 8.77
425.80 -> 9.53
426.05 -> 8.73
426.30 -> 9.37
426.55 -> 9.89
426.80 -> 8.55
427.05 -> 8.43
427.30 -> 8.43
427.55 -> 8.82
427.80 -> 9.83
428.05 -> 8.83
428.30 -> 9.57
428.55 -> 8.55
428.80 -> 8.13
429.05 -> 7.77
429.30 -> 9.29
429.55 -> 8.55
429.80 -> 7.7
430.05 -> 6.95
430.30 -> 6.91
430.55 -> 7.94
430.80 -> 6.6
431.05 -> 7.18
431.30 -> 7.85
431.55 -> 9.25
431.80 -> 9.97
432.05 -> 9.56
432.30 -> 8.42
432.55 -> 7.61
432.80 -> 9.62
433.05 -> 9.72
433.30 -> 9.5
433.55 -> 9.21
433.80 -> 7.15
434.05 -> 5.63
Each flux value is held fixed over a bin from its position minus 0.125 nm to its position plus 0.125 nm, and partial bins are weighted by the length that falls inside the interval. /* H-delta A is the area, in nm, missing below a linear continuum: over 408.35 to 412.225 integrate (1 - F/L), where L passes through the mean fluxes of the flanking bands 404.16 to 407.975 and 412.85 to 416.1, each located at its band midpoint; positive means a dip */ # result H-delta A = 0.11 nm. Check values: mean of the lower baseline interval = 9.05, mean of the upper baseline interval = 9.69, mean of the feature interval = 9.1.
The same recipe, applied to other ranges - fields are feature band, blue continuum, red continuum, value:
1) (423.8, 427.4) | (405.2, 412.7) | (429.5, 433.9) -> -0.21 nm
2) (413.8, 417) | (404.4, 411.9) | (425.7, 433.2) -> -0.29 nm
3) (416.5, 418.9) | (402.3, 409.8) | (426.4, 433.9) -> -0.14 nm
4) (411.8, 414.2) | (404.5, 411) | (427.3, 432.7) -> -0.26 nm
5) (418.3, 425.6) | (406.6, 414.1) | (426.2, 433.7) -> -0.26 nm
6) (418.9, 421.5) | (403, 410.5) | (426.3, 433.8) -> -0.20 nm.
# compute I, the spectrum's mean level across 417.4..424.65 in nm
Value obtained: 9.27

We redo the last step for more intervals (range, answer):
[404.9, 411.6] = 9.06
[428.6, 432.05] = 8.07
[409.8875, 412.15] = 8.92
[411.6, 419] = 9.62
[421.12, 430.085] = 8.91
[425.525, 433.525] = 8.62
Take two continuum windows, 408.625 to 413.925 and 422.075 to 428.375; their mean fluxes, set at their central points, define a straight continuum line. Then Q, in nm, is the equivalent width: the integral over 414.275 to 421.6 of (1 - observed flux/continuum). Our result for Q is -0.27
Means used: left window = 9.28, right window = 9.01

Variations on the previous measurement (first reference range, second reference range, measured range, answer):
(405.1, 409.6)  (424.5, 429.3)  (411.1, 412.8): -0.14 nm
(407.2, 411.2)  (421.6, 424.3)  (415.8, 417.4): -0.12 nm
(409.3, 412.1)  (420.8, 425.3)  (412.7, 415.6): -0.22 nm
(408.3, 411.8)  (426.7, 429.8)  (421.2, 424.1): -0.09 nm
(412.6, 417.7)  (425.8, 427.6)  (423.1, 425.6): -0.02 nm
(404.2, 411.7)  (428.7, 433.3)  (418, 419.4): -0.12 nm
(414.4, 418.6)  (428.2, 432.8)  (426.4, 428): -0.08 nm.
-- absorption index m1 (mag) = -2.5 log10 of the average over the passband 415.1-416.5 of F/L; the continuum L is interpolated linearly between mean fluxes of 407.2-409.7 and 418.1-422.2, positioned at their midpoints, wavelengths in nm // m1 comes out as -0.04 mag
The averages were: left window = 9.29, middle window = 9.7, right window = 9.4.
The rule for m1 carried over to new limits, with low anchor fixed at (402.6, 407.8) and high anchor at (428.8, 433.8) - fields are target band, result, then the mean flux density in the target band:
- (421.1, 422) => -0.095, 9.45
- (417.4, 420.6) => -0.069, 9.31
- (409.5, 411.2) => 0.102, 8.2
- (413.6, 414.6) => -0.122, 9.94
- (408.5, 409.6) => -0.057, 9.53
